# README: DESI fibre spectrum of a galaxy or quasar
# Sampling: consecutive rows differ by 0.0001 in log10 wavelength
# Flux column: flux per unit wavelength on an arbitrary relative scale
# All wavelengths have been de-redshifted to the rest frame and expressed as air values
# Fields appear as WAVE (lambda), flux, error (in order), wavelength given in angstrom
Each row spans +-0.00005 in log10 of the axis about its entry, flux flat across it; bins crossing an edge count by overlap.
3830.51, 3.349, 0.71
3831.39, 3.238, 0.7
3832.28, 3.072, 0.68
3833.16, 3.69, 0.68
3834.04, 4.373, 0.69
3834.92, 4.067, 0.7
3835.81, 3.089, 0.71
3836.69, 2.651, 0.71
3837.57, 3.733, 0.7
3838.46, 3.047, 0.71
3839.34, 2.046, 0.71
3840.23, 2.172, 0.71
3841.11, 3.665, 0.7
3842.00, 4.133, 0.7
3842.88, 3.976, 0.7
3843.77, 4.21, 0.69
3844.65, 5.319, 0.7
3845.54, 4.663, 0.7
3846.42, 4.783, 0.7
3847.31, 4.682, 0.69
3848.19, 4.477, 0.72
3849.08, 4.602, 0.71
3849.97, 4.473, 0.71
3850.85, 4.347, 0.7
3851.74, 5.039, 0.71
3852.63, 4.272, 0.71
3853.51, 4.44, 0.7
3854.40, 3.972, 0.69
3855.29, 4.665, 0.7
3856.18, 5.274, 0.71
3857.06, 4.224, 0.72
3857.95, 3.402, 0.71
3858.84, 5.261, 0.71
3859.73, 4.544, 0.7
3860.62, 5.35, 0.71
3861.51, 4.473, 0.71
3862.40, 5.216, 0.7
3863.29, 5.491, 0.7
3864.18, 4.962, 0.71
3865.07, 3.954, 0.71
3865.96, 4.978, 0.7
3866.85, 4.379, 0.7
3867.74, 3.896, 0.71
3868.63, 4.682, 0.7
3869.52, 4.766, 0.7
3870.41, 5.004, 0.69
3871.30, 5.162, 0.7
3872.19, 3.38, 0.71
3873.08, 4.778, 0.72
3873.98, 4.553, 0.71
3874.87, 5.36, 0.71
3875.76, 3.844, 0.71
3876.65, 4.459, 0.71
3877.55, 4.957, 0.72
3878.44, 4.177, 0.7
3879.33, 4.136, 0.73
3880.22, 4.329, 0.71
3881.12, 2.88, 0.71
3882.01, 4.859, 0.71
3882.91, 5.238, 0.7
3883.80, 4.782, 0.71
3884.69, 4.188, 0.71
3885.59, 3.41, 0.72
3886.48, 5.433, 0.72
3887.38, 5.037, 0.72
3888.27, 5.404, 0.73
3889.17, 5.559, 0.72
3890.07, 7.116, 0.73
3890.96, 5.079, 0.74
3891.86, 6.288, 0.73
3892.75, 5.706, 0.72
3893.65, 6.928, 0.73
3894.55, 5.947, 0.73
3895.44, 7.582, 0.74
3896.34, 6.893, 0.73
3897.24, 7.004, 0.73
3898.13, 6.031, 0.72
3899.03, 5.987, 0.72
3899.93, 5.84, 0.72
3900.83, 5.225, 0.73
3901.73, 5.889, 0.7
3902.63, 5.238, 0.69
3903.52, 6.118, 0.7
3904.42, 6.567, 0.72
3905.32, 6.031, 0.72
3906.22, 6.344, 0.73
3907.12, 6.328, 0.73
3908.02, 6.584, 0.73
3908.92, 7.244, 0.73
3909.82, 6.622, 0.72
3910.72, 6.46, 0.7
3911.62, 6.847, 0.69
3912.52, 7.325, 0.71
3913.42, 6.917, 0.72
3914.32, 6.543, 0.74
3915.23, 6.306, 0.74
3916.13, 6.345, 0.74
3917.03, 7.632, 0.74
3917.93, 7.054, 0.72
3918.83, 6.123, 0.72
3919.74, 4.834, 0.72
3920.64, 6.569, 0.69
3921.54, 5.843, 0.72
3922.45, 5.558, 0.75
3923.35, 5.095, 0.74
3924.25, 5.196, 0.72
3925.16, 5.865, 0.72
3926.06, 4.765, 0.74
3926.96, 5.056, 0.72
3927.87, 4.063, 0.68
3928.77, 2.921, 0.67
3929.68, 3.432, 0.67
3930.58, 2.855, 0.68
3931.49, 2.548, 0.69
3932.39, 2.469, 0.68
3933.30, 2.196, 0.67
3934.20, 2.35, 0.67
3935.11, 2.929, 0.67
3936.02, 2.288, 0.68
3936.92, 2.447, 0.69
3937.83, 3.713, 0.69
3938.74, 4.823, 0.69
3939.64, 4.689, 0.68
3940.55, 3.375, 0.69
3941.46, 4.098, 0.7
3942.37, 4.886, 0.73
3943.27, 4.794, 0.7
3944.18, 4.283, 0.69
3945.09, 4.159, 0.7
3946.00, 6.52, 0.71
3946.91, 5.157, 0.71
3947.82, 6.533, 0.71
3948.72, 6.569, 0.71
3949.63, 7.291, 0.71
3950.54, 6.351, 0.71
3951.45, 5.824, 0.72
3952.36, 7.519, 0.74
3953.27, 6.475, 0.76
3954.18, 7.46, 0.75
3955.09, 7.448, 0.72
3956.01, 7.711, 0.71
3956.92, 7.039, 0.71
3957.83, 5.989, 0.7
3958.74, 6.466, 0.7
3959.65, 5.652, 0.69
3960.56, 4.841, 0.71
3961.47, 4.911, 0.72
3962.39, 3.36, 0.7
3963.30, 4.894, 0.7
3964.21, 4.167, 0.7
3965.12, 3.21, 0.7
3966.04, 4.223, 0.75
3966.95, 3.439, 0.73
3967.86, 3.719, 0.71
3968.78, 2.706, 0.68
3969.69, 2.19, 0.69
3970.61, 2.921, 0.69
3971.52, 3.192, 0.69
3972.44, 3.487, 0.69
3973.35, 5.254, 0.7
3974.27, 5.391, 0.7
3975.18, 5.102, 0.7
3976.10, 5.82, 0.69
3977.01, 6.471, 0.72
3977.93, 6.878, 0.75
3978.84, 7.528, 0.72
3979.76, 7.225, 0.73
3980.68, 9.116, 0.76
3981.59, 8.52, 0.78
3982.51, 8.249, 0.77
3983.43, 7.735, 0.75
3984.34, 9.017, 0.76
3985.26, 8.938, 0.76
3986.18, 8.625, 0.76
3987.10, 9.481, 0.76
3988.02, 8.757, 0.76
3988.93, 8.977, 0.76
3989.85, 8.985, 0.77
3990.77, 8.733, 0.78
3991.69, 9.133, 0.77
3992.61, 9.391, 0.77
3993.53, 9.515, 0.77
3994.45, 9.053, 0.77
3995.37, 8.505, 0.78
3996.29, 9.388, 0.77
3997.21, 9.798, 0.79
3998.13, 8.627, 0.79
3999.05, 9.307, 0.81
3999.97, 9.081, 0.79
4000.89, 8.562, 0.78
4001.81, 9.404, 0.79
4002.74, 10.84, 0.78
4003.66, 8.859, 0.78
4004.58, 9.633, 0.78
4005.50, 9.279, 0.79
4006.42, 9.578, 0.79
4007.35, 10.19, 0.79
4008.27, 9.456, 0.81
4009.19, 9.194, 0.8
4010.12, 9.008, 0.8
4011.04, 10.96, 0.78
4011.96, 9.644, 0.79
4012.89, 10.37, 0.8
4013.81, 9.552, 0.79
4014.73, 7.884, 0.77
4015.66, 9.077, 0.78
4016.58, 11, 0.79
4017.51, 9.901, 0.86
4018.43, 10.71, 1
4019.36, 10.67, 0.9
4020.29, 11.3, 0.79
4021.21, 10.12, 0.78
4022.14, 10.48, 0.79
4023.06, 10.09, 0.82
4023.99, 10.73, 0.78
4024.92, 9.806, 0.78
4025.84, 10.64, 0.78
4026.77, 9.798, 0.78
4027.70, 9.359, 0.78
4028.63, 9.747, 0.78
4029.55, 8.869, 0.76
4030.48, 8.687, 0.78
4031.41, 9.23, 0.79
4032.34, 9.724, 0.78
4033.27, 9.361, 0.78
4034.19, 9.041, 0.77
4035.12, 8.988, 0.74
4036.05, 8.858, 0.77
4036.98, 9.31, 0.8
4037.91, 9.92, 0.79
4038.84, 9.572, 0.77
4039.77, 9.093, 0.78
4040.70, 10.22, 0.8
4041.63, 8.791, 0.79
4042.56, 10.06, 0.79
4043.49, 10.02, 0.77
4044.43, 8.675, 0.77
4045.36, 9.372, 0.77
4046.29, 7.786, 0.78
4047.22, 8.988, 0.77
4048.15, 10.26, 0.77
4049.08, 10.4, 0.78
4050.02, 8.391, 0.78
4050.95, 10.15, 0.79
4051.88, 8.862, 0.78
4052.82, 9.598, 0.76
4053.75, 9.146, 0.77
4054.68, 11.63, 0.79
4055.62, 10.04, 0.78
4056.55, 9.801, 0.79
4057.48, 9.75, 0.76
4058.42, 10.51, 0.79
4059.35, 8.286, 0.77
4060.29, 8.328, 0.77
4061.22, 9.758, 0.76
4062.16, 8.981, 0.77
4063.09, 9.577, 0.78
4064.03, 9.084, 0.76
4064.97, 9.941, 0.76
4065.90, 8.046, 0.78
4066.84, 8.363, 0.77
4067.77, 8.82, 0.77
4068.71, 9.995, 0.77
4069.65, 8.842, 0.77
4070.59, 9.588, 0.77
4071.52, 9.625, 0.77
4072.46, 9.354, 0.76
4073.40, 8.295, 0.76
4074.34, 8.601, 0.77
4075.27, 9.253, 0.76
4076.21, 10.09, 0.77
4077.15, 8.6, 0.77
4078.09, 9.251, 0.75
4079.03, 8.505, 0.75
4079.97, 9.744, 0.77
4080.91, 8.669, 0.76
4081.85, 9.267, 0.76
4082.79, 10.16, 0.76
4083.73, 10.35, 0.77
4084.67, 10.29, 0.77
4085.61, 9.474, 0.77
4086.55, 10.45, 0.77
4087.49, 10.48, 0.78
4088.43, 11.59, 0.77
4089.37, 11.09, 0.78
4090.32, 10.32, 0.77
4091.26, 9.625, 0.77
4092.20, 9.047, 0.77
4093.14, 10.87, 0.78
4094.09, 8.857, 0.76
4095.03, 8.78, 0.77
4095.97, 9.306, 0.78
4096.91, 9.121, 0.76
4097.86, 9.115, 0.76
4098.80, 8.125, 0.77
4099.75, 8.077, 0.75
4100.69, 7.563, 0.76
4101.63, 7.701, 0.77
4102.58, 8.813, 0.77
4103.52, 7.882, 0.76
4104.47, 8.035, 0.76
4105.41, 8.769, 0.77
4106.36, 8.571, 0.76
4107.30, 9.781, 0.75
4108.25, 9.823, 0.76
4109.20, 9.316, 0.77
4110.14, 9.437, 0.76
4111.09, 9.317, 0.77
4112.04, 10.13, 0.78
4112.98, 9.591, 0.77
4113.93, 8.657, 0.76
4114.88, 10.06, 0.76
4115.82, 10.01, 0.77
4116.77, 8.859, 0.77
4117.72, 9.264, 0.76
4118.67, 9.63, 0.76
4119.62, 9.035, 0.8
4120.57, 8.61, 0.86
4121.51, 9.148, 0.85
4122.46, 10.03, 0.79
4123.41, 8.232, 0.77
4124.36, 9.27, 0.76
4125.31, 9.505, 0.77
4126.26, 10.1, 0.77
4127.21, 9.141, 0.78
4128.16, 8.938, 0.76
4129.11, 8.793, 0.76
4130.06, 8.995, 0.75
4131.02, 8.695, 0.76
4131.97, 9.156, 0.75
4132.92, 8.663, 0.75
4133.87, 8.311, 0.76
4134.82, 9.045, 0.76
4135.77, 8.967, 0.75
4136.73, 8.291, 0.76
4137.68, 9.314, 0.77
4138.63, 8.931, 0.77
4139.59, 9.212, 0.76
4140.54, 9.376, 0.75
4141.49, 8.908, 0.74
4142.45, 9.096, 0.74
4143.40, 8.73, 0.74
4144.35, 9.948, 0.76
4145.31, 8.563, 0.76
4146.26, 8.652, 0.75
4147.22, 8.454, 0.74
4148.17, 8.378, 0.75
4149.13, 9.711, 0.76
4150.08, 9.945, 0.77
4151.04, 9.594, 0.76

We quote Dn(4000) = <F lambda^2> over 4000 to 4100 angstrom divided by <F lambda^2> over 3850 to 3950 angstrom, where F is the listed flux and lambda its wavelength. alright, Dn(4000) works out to 2.0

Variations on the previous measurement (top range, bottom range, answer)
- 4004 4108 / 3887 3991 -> 1.75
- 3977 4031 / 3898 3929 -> 1.63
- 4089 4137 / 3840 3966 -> 1.98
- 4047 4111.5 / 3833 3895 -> 2.29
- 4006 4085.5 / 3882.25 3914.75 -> 1.70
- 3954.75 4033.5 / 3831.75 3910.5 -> 1.76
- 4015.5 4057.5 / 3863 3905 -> 2.02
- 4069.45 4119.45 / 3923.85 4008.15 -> 1.59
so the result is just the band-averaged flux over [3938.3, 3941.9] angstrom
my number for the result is 4.25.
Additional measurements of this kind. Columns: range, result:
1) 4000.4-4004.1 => 9.41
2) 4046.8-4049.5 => 9.9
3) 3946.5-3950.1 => 6.41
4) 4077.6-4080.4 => 9.15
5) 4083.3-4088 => 10.2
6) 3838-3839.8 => 2.54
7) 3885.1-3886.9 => 4.4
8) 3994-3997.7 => 9.18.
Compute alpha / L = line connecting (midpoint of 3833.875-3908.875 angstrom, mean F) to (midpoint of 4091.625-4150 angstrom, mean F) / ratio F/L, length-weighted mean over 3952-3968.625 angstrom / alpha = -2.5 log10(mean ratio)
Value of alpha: 0.17 mag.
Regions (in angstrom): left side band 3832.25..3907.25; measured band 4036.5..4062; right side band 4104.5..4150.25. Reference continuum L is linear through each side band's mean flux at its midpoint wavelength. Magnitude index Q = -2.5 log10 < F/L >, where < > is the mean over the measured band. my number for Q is -0.211 mag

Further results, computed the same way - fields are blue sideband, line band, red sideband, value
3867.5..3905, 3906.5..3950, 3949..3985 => 0.086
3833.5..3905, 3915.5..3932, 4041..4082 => 0.182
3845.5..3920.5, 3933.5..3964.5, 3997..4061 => 0.370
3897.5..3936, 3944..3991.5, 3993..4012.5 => 0.252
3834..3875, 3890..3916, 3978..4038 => -0.080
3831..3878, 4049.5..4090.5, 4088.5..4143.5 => -0.152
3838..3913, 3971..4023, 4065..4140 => -0.194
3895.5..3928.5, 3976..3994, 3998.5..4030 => 0.044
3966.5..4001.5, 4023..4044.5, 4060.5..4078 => -0.140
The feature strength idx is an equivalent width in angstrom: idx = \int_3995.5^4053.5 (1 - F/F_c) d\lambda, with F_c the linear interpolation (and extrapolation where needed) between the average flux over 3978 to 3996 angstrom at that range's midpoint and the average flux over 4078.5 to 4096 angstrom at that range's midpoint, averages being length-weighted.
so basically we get -3.0 angstrom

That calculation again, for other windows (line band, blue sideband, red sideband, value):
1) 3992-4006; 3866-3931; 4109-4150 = -4.4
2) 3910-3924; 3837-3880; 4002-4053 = -0.3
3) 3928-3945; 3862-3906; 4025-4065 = 8.2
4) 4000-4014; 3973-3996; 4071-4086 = -2.1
